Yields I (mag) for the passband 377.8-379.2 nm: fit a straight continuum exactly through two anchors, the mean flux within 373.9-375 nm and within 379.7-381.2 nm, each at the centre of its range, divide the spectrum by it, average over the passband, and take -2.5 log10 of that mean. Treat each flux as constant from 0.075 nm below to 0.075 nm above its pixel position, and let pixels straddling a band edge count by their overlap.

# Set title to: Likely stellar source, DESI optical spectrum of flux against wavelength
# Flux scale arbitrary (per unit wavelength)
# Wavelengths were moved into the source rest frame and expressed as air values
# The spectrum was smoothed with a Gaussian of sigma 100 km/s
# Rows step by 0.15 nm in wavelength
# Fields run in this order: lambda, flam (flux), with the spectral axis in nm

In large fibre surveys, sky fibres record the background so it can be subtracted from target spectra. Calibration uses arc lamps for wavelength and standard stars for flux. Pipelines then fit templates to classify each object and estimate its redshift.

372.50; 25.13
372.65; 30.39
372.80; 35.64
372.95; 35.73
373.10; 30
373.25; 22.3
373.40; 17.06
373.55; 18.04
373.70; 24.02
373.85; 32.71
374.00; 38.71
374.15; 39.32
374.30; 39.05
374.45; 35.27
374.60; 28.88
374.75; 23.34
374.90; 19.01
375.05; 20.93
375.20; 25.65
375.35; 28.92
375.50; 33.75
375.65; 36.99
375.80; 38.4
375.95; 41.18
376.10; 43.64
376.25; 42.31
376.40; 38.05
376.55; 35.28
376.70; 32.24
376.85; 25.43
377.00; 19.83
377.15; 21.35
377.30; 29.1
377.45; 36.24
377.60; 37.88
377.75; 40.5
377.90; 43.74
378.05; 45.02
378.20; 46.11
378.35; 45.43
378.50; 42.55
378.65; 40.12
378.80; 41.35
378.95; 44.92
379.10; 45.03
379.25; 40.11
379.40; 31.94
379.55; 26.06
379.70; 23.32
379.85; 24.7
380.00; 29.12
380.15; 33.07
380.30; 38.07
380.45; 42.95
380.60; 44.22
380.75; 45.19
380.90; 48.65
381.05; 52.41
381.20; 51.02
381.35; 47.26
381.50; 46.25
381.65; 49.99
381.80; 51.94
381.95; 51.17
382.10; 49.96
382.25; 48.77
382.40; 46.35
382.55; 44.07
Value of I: -0.181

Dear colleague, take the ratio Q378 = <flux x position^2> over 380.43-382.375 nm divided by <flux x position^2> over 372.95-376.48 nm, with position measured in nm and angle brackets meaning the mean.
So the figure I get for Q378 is 1.6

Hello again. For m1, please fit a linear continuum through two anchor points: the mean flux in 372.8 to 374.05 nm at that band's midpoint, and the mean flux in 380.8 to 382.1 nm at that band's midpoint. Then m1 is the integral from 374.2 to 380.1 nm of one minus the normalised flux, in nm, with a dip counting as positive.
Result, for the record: 0.49 nm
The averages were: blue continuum 27.6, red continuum 49.8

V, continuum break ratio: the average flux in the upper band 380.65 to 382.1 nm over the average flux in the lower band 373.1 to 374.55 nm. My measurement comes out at 1.7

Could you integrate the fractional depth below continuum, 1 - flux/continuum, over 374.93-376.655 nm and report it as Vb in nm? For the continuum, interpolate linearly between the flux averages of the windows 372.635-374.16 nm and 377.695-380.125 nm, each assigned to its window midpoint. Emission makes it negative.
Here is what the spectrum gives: -0.08 nm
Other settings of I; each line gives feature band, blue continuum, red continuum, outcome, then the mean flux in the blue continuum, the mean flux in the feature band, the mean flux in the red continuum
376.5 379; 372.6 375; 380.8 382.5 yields 0.08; 29.2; 36.8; 49.3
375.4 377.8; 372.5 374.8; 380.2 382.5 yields 0.06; 29.9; 34.4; 47.4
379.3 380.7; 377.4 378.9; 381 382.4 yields 0.36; 42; 33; 49.6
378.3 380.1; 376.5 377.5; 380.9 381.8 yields 0.07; 28.1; 36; 49.5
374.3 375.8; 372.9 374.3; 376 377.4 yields 0.05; 29.1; 29.1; 32.2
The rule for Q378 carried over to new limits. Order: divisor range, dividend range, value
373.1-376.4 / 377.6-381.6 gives 1.34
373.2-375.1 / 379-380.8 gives 1.31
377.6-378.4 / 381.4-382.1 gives 1.17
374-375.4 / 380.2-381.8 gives 1.64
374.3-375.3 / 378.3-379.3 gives 1.64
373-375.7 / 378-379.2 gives 1.57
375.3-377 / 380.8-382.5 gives 1.43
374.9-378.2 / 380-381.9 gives 1.36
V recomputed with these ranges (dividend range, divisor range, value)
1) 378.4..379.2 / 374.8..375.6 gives 1.65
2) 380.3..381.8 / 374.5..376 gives 1.60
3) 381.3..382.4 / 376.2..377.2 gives 1.61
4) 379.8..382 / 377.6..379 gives 1.02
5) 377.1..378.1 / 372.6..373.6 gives 1.34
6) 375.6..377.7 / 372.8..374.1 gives 1.22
